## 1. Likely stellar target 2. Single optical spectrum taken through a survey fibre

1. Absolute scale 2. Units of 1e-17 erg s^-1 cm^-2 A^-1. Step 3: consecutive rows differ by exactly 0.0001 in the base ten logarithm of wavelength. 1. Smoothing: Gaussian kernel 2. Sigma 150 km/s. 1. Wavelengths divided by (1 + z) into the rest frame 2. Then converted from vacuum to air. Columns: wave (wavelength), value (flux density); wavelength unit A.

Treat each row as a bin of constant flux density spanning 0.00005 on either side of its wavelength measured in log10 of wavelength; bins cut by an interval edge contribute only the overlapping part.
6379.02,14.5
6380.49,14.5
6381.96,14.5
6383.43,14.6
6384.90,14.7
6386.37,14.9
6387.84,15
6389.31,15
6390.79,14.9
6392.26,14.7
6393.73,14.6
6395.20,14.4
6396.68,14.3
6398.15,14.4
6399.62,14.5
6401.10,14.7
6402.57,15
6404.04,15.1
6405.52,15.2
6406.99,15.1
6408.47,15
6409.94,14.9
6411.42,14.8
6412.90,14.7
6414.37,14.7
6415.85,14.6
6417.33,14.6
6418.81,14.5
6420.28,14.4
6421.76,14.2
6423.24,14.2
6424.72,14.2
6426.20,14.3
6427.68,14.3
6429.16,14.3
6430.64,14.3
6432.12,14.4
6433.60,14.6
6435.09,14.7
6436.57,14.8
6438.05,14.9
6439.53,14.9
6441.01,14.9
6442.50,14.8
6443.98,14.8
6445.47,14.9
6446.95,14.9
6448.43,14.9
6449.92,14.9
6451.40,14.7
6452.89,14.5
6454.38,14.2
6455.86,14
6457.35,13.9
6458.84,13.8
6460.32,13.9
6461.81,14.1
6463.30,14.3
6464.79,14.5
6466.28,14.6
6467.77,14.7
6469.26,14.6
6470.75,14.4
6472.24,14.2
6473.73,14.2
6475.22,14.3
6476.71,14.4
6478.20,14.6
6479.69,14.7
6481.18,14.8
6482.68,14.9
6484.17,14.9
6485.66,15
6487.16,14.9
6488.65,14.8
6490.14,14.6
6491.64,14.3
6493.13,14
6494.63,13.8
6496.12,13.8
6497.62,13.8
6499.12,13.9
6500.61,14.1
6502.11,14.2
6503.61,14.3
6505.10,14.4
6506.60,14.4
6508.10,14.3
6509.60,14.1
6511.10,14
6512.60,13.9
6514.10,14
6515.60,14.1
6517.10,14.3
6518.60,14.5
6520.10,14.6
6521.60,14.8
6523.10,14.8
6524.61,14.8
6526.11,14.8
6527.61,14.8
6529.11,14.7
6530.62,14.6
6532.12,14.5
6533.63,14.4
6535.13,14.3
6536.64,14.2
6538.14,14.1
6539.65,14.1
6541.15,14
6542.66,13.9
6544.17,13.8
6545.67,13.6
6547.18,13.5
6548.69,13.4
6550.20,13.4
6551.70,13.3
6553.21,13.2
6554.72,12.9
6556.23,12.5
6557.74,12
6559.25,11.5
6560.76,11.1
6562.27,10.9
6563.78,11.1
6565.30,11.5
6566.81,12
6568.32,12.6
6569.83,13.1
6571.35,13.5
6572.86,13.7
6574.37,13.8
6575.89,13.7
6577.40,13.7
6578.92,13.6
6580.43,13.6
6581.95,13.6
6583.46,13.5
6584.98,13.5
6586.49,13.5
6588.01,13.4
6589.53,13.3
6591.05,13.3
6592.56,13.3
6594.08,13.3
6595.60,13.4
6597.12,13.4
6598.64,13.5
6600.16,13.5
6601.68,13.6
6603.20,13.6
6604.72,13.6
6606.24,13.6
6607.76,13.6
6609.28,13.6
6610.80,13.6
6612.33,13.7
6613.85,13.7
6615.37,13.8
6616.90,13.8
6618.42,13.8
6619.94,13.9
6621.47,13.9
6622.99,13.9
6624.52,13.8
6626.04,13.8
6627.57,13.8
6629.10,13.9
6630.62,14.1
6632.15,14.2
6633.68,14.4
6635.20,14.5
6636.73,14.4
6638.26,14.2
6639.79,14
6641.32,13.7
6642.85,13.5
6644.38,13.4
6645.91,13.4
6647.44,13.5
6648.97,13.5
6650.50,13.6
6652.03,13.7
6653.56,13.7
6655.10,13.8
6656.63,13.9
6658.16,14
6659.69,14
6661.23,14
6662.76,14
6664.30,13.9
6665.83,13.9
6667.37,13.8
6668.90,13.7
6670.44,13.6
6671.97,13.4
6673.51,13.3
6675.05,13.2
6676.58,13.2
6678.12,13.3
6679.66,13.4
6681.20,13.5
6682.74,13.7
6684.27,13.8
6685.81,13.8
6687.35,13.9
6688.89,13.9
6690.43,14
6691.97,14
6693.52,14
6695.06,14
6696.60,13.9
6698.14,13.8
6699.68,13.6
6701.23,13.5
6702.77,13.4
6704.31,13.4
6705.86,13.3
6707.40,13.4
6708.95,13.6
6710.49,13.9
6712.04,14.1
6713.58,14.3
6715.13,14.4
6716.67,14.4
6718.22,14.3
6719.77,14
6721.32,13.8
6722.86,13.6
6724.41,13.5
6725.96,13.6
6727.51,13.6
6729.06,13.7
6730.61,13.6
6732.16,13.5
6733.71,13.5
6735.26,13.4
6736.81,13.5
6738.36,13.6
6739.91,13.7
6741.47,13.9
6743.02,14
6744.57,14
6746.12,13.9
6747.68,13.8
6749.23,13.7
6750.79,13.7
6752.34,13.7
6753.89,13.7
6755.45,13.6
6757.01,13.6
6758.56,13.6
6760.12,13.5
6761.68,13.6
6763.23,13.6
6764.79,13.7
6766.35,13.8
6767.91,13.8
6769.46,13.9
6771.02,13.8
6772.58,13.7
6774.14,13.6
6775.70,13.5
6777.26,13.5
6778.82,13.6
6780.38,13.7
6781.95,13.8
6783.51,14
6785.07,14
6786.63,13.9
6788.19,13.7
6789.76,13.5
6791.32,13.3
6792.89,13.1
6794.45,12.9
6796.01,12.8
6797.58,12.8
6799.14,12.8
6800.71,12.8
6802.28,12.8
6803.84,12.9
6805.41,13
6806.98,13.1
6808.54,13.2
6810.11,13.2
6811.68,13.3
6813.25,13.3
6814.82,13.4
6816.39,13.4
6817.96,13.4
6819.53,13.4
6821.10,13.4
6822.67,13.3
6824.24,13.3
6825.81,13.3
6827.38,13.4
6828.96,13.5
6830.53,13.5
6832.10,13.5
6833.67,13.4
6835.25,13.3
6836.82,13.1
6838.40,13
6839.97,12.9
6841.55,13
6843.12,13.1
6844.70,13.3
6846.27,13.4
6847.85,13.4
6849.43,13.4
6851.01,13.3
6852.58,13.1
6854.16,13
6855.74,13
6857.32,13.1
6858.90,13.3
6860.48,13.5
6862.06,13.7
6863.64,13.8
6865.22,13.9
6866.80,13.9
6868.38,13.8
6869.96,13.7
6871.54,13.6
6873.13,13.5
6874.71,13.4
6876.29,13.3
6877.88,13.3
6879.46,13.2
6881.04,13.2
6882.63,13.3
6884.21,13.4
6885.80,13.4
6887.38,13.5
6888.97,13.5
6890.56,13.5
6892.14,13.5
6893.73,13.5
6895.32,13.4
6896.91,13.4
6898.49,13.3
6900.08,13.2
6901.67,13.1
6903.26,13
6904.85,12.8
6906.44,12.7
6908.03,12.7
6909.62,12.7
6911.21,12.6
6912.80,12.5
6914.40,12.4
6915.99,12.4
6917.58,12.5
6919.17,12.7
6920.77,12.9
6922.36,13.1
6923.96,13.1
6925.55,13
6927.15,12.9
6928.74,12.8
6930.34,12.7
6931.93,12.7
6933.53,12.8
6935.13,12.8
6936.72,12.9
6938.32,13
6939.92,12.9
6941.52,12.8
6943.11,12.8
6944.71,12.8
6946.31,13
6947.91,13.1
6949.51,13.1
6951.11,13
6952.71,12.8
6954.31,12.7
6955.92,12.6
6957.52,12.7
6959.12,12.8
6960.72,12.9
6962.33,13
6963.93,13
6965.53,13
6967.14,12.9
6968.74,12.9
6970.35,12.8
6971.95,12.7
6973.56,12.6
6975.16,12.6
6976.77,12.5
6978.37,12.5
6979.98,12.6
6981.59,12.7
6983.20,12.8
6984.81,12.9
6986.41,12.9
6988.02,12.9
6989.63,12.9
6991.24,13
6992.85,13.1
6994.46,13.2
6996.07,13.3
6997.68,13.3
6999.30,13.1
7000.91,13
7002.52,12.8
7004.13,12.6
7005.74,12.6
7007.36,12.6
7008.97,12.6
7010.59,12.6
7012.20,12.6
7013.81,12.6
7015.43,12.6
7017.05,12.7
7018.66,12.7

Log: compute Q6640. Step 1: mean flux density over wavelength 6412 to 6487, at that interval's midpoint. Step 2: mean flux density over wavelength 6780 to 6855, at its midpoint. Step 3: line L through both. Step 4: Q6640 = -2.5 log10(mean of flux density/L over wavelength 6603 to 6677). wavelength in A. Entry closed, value 0.01 mag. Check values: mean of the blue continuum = 14.5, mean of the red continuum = 13.3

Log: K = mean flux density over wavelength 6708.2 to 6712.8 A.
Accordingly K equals 13.9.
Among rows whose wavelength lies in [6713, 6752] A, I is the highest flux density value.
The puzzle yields 14.4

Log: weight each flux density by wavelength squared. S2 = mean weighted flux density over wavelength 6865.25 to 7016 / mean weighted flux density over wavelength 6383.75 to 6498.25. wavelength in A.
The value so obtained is 1.0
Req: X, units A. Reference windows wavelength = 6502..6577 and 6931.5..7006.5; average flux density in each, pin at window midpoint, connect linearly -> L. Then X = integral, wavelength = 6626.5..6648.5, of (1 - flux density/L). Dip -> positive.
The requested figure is -0.8 A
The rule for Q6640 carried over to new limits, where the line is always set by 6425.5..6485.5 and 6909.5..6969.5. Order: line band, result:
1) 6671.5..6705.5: 0.006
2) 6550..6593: 0.098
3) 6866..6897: -0.036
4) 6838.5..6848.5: -0.001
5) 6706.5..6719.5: -0.033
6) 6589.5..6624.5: 0.030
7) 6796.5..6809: 0.032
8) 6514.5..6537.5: -0.020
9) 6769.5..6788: -0.028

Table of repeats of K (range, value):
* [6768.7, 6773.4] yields 13.8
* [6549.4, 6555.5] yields 13.2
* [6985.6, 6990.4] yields 12.9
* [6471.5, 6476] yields 14.2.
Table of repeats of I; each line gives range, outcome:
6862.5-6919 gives 13.9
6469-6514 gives 15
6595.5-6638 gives 14.5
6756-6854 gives 14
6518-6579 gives 14.8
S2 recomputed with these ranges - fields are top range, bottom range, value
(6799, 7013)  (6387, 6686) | 1.04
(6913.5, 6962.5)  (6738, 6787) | 0.98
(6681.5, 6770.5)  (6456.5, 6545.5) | 1.03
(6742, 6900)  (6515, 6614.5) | 1.07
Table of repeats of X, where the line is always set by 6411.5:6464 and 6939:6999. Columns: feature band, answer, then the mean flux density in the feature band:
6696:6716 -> -0.1 A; 13.7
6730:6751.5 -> -0.2 A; 13.7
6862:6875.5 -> -0.5 A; 13.7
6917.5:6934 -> 0.2 A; 12.8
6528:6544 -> -0.1 A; 14.3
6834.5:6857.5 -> 0.1 A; 13.2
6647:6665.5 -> 0.0 A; 13.8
